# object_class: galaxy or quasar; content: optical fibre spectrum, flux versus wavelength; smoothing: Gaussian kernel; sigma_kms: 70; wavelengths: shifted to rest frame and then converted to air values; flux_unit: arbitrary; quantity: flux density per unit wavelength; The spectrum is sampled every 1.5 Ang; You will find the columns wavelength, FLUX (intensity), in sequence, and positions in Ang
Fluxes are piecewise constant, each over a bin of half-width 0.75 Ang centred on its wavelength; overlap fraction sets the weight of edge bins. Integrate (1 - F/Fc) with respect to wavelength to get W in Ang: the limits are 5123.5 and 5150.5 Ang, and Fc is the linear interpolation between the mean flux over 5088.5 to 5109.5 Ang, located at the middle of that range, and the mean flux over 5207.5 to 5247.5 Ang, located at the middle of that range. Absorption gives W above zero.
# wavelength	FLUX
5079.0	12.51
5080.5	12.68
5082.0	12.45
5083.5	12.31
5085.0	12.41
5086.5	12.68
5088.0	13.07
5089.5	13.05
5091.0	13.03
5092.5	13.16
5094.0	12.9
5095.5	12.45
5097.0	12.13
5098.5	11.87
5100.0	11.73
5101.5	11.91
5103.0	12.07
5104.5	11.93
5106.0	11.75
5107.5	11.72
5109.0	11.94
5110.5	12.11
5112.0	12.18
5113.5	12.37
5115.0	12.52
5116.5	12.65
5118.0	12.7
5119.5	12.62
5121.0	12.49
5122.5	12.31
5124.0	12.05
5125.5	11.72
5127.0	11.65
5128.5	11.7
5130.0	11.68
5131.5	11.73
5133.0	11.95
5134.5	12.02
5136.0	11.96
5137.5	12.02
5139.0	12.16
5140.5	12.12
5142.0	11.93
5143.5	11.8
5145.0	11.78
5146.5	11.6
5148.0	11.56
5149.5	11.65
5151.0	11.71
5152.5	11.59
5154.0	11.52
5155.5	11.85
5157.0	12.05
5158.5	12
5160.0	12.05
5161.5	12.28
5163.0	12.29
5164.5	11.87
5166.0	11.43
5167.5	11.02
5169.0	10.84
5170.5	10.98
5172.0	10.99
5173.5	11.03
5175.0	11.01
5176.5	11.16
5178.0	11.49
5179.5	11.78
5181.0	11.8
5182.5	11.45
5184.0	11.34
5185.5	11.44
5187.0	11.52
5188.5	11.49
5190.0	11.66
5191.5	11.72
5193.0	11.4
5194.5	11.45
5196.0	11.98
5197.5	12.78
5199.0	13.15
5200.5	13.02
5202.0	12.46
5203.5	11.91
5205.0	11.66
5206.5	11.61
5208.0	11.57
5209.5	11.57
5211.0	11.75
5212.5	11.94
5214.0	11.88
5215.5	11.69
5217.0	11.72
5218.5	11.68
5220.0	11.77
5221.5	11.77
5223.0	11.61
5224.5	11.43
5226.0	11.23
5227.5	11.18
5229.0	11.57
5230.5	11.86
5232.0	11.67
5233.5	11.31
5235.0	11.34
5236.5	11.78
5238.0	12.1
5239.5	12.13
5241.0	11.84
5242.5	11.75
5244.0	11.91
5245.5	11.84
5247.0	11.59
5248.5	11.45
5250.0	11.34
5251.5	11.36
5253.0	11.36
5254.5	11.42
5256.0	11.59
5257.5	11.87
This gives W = 0.6 Ang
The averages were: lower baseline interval 12.3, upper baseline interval 11.7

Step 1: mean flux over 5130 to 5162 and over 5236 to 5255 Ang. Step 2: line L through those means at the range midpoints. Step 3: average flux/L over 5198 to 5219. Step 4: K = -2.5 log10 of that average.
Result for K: -0.02 mag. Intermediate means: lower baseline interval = 11.9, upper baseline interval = 11.7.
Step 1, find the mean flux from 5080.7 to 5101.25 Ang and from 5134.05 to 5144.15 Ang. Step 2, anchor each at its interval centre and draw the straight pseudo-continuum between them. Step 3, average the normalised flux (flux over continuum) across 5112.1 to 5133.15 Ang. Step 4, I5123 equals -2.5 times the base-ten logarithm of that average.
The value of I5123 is 0.00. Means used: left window 12.5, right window 12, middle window 12.2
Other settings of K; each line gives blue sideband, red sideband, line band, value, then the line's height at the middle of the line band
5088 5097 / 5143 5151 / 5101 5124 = 0.018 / 12.4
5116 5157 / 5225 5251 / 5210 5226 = 0.000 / 11.7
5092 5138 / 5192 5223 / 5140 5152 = 0.027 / 12.1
